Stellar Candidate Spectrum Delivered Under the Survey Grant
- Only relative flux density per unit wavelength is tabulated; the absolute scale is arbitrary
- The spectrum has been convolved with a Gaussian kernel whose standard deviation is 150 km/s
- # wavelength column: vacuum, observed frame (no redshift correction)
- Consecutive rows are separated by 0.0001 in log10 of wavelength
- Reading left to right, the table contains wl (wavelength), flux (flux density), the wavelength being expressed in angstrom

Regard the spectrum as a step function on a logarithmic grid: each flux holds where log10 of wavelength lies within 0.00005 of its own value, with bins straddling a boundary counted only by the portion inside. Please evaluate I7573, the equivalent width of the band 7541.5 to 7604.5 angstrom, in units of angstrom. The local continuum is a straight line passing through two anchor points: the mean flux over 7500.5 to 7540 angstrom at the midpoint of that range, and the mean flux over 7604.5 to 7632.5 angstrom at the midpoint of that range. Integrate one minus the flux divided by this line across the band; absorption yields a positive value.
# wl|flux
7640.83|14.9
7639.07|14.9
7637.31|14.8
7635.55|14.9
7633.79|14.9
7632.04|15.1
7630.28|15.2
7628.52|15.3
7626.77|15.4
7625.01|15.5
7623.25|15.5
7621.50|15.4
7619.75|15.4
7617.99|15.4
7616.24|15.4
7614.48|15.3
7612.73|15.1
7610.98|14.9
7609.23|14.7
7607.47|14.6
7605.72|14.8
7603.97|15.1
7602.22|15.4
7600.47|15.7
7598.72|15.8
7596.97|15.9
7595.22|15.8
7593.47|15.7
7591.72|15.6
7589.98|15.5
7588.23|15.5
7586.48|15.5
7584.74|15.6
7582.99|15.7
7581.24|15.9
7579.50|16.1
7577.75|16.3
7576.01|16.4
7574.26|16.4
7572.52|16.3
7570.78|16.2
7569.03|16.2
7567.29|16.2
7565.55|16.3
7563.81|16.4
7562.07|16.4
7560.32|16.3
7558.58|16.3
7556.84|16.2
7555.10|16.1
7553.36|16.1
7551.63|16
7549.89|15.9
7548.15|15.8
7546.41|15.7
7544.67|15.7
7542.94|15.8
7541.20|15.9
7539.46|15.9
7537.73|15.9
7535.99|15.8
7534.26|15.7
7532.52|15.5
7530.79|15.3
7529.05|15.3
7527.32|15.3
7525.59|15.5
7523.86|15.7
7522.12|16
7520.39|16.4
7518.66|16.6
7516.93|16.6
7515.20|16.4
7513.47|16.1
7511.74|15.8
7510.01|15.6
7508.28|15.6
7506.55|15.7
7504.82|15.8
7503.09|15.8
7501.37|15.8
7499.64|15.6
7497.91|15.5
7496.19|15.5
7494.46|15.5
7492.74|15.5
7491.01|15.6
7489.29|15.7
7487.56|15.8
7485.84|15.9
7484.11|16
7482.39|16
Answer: -1.86 angstrom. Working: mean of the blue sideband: 15.8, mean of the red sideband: 15.2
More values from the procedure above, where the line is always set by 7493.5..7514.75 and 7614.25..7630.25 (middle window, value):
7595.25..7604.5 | -0.1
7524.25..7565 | -0.7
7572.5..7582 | -0.4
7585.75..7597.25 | -0.1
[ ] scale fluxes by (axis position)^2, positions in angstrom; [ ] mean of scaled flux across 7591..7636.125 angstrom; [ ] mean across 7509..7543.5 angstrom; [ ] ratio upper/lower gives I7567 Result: 1.0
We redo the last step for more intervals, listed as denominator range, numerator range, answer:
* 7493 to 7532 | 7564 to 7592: 1.03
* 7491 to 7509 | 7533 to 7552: 1.02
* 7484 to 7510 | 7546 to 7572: 1.05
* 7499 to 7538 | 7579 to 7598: 1.01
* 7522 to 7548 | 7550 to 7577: 1.05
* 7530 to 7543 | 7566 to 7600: 1.03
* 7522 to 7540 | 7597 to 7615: 0.99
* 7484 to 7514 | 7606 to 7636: 1.00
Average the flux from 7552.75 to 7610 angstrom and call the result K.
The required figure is 15.8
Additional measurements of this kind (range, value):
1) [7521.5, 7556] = 15.7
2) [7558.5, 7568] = 16.3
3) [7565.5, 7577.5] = 16.3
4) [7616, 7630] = 15.4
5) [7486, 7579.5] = 15.9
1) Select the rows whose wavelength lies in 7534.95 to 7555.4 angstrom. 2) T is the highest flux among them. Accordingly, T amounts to 16.1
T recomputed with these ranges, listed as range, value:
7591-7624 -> 15.9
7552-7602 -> 16.4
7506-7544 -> 16.6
